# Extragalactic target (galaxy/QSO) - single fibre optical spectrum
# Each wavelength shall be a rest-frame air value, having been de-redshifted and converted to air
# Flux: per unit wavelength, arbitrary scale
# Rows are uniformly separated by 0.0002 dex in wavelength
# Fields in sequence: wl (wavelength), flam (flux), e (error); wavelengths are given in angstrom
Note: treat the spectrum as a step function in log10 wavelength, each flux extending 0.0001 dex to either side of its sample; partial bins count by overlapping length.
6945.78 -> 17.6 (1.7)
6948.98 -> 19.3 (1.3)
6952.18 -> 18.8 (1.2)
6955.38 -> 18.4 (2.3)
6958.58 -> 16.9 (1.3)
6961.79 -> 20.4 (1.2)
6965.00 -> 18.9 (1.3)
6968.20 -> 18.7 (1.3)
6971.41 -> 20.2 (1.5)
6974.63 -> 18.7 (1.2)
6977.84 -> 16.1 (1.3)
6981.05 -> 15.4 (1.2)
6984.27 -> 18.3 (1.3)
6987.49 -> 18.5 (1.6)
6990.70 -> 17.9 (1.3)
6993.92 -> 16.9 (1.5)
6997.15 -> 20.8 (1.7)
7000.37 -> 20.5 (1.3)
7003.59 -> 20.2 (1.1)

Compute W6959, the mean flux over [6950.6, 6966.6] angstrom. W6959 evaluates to 18.7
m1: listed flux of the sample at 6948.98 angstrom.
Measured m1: 19.3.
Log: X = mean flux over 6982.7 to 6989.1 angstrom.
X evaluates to 18.4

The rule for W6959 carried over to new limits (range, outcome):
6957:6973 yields 19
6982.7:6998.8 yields 18.5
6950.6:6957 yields 18.6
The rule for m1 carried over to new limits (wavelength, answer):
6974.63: 18.7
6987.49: 18.5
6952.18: 18.8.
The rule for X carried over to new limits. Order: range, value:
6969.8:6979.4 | 18.3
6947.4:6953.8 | 19.1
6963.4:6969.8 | 18.8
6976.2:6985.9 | 16.6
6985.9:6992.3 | 18.2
